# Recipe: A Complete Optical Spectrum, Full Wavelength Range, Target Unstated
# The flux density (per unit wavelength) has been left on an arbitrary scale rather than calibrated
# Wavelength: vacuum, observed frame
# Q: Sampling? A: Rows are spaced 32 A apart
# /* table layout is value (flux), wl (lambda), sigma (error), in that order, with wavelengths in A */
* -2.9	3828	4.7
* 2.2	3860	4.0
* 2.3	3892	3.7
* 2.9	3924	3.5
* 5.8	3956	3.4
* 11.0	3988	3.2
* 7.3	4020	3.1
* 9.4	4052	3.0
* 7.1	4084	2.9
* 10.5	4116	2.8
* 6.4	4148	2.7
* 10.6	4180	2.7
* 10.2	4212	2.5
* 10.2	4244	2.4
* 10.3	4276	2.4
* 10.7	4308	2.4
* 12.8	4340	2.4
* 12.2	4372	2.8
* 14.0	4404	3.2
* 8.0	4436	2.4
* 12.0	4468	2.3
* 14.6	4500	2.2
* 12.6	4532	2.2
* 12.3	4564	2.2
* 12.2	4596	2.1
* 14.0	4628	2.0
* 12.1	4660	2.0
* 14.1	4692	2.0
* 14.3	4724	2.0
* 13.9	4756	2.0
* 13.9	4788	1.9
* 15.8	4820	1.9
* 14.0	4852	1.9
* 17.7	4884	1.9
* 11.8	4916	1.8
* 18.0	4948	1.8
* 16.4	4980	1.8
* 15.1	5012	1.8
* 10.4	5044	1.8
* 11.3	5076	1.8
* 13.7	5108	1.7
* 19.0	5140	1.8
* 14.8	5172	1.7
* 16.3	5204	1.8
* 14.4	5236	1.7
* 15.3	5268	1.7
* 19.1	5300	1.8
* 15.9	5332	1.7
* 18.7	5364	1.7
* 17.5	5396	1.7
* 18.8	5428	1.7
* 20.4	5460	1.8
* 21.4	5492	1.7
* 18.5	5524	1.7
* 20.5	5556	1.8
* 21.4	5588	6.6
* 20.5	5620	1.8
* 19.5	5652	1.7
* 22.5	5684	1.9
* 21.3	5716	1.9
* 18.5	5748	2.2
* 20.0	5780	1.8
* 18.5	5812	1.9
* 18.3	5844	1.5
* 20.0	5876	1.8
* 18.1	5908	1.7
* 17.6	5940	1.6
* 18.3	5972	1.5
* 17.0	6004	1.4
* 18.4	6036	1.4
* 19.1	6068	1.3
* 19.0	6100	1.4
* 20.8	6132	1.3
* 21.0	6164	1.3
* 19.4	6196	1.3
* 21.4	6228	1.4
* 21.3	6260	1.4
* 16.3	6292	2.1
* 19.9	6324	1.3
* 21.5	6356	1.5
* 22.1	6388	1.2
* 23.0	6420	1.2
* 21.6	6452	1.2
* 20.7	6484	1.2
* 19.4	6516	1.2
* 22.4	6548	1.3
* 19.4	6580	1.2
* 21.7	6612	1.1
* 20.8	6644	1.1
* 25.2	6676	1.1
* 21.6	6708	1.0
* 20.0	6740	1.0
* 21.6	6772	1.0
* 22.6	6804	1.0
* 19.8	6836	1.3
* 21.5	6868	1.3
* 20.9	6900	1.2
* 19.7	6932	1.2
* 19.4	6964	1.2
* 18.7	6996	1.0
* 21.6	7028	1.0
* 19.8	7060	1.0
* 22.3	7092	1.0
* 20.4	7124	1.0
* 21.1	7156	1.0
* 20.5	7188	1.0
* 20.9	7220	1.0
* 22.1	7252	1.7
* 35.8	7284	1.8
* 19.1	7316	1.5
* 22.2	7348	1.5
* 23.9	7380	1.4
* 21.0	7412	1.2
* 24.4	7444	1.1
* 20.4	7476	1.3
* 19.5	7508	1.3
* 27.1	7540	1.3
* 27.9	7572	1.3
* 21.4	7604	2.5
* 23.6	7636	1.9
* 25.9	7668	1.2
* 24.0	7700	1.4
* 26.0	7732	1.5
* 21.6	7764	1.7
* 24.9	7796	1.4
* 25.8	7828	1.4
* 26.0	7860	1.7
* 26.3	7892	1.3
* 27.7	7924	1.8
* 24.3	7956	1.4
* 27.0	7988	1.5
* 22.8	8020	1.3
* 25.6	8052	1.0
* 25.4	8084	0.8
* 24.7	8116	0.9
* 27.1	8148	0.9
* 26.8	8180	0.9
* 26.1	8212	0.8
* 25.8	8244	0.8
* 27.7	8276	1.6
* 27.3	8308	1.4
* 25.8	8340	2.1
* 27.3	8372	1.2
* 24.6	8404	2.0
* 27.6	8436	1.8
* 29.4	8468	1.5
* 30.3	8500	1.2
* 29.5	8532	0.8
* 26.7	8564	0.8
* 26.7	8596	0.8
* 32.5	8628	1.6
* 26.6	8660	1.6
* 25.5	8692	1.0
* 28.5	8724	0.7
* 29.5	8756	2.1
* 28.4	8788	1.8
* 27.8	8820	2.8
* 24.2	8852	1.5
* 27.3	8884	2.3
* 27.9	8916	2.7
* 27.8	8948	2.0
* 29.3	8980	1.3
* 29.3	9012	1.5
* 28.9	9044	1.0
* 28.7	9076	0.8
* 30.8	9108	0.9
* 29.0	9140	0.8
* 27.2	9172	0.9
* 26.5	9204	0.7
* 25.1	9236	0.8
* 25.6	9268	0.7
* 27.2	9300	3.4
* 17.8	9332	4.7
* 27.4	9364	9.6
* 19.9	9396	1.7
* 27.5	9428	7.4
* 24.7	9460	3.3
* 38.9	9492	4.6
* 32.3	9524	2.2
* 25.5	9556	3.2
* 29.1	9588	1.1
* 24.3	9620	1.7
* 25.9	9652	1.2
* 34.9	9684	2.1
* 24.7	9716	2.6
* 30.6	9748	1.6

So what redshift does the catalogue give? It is 0.95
